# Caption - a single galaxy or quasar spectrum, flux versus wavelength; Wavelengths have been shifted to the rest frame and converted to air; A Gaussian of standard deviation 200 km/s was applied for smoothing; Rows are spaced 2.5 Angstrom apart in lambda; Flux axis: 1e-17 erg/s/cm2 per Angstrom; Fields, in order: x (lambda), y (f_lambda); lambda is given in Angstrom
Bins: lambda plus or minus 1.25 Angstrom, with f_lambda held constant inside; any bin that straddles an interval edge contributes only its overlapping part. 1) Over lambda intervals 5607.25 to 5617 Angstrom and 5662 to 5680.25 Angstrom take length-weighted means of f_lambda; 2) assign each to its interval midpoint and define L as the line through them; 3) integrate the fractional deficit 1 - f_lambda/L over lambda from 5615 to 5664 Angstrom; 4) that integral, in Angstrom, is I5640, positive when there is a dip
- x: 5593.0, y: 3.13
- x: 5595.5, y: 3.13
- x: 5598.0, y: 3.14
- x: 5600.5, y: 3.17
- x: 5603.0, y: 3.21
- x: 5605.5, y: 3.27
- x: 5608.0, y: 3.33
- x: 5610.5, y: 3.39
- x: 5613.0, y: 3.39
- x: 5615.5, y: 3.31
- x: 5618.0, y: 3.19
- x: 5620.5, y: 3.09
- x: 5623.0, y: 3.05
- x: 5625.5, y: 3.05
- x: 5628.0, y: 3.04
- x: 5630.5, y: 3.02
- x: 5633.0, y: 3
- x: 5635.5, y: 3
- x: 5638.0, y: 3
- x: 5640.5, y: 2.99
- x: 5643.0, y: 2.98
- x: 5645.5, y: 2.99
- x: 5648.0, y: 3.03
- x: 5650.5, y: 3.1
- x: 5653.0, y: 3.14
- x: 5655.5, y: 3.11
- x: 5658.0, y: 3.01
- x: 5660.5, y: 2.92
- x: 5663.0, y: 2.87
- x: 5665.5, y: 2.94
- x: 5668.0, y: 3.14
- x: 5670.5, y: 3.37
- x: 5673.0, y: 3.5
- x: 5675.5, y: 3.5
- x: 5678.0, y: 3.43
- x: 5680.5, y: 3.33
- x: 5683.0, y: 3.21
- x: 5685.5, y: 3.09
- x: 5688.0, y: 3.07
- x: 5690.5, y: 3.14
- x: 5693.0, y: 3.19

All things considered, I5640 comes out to 4.0 Angstrom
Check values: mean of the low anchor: 3.35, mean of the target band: 3.04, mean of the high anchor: 3.26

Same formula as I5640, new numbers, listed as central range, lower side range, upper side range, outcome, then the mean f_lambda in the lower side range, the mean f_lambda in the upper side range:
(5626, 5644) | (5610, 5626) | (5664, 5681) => 1.3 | 3.21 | 3.31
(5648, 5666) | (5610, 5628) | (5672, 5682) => 1.8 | 3.19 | 3.43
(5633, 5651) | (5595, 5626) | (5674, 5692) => 1.2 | 3.21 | 3.26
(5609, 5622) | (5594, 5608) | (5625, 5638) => -0.7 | 3.2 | 3.02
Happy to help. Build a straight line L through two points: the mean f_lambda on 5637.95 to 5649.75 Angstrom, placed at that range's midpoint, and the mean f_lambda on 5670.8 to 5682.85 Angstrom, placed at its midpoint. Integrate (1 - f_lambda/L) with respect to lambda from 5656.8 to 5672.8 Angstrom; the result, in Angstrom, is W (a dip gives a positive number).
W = 0.95 Angstrom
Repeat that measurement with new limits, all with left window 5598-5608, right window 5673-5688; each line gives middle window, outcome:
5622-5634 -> 0.8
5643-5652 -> 0.7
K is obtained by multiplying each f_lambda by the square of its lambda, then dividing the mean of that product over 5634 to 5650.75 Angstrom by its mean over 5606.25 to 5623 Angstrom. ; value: 0.9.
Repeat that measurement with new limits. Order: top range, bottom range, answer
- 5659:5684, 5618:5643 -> 1.08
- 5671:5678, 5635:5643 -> 1.17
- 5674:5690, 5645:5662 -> 1.09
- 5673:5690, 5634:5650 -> 1.11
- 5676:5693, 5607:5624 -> 1.02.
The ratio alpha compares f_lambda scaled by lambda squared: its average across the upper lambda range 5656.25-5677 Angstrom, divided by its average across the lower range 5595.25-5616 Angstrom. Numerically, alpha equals 0.99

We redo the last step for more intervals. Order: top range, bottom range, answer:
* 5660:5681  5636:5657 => 1.07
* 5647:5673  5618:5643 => 1.03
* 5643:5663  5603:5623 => 0.94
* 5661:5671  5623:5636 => 1.02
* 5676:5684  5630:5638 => 1.13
